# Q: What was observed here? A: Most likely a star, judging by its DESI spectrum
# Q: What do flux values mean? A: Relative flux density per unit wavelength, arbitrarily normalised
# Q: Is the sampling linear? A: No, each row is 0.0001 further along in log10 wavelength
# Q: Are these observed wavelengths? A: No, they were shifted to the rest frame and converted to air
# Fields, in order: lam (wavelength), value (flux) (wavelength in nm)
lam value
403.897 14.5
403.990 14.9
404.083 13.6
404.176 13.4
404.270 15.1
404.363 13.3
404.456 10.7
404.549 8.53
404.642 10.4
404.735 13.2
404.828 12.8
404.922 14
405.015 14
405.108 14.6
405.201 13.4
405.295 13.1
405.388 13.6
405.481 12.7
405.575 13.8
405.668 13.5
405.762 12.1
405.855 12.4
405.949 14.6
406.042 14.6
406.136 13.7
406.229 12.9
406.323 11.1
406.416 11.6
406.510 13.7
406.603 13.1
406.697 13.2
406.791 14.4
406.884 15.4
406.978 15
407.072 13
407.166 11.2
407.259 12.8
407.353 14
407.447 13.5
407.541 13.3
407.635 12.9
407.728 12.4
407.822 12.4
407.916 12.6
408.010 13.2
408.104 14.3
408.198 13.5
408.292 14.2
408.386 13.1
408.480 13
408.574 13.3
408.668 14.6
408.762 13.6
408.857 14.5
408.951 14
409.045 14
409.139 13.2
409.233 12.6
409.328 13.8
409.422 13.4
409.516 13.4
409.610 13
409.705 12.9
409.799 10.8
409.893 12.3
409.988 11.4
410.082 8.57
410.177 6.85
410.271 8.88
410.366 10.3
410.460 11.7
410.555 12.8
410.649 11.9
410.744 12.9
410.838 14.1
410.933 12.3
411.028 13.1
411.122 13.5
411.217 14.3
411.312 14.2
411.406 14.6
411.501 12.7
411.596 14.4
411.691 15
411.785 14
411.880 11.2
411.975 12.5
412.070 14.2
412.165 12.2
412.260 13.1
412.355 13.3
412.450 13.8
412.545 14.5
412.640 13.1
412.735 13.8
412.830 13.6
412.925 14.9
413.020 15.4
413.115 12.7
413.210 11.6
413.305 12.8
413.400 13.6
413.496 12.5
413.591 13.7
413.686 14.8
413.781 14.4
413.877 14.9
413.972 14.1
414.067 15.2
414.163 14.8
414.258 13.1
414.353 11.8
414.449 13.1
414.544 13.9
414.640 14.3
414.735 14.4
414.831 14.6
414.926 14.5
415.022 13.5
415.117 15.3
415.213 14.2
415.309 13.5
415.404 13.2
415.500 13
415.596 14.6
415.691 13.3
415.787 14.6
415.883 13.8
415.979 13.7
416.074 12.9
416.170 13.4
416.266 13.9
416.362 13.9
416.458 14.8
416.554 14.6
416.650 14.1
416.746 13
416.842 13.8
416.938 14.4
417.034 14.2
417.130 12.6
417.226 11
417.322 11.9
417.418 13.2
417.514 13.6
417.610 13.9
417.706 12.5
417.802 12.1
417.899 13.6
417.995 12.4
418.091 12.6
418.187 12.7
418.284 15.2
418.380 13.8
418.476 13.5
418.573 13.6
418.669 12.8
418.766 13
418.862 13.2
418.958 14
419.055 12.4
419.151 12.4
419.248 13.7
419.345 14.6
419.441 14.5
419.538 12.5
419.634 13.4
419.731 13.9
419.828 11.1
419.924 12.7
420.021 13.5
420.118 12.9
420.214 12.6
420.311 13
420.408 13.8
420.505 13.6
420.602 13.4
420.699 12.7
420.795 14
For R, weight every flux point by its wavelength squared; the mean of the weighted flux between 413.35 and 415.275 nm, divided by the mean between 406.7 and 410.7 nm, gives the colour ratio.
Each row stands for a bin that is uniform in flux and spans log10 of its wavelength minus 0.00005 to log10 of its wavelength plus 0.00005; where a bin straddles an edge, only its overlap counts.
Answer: 1.13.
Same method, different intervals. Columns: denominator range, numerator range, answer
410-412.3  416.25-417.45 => 1.11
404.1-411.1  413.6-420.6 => 1.10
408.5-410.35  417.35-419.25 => 1.12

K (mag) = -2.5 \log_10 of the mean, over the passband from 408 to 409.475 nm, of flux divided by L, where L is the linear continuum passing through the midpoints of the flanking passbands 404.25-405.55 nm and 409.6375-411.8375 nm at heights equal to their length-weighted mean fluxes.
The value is -0.10 mag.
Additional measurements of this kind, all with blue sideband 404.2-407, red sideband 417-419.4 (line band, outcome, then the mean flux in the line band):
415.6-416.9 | -0.06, 13.9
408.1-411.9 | 0.03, 12.8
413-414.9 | -0.05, 13.8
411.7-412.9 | -0.02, 13.4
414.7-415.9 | -0.07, 14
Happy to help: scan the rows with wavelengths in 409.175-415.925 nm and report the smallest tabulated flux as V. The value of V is 6.85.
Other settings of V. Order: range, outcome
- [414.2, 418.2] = 11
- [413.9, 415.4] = 11.8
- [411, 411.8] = 12.7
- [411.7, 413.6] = 11.2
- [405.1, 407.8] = 11.1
